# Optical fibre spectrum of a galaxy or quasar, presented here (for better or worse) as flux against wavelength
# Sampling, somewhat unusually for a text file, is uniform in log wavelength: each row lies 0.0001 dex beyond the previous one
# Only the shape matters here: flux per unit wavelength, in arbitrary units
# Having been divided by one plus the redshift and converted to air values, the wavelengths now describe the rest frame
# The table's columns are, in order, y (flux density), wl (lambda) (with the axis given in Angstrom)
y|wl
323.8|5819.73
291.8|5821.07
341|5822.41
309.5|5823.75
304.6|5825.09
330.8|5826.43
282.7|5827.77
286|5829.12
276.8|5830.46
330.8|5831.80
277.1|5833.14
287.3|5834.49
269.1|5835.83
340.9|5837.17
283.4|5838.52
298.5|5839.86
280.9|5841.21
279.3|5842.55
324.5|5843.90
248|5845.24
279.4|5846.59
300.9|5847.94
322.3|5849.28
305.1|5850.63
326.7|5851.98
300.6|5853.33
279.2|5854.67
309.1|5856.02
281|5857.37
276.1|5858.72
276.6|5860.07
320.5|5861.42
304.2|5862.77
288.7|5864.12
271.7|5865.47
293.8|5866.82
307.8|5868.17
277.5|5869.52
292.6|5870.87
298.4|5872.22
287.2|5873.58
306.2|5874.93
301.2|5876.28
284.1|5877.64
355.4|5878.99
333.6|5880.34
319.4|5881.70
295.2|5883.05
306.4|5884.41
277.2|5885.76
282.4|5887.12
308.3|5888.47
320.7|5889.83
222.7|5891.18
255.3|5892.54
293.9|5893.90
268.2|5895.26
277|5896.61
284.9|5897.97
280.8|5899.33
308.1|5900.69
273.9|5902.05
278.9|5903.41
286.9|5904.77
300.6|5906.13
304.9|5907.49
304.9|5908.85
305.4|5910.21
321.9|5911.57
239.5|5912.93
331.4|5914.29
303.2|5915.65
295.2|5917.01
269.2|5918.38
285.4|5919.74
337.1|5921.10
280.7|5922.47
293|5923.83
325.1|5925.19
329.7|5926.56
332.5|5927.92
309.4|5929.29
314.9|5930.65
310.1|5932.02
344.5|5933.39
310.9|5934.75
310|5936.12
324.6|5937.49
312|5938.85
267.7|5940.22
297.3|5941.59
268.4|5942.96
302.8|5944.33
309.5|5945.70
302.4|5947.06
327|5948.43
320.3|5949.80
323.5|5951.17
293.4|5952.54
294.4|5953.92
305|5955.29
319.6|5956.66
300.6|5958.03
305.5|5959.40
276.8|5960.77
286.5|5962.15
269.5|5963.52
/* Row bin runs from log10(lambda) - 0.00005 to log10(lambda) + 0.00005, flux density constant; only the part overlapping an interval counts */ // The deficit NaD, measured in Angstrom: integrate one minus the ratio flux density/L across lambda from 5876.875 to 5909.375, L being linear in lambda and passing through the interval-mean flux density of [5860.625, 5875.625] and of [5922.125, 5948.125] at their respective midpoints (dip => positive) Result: 0.81 Angstrom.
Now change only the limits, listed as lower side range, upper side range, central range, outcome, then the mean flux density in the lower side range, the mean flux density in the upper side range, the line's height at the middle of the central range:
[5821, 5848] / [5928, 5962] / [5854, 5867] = 0.4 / 296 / 306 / 299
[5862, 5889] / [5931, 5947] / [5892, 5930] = 0.9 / 300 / 305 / 303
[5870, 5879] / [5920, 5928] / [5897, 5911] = 0.7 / 299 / 314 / 308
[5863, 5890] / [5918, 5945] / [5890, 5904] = 1.2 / 300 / 307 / 303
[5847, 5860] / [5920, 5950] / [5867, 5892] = 0.3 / 299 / 310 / 302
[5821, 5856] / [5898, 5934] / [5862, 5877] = 0.3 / 299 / 302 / 300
